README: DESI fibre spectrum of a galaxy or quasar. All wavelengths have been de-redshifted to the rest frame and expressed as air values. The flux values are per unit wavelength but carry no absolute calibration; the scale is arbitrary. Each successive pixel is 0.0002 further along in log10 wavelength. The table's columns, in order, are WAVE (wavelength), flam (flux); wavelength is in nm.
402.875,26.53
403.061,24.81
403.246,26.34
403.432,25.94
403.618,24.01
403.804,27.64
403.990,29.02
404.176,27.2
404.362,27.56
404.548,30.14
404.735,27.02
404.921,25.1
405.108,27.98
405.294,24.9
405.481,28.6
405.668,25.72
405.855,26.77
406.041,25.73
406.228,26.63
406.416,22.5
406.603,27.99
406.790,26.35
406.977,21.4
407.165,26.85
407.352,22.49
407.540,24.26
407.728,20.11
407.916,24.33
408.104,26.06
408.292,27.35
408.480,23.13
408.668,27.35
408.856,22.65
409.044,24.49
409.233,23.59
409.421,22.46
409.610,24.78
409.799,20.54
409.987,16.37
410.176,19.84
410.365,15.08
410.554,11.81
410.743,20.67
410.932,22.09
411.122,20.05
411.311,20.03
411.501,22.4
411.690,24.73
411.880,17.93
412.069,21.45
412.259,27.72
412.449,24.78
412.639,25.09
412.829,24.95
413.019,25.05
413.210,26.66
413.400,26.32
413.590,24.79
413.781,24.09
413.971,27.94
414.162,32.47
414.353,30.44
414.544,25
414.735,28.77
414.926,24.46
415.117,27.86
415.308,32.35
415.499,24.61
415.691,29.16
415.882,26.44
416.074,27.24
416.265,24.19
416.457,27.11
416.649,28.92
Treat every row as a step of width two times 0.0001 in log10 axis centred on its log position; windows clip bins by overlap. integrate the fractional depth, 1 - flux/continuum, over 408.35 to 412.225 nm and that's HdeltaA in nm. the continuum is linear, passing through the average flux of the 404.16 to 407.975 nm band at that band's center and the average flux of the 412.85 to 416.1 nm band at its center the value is 0.76 nm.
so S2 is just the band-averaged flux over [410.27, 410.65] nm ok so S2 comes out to 13.5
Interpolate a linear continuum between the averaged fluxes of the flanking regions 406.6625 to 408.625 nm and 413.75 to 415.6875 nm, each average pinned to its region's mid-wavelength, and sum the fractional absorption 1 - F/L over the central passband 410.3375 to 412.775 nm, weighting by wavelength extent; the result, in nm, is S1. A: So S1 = 0.47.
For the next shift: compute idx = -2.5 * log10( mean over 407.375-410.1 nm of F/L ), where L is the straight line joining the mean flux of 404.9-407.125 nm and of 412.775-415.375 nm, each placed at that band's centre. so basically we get 0.13 mag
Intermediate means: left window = 25.9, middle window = 23.3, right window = 27.2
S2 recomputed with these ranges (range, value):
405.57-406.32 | 26.2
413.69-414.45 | 28.8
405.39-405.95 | 27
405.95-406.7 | 25.7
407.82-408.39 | 25.9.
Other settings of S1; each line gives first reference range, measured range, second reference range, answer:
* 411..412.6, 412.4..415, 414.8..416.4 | -0.184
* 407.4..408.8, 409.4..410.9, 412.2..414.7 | 0.379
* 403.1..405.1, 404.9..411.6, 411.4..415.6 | 0.825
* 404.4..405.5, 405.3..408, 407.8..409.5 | 0.108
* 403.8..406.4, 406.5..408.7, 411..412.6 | 0.050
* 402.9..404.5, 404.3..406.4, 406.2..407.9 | -0.107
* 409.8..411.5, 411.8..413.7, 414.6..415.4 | -0.105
